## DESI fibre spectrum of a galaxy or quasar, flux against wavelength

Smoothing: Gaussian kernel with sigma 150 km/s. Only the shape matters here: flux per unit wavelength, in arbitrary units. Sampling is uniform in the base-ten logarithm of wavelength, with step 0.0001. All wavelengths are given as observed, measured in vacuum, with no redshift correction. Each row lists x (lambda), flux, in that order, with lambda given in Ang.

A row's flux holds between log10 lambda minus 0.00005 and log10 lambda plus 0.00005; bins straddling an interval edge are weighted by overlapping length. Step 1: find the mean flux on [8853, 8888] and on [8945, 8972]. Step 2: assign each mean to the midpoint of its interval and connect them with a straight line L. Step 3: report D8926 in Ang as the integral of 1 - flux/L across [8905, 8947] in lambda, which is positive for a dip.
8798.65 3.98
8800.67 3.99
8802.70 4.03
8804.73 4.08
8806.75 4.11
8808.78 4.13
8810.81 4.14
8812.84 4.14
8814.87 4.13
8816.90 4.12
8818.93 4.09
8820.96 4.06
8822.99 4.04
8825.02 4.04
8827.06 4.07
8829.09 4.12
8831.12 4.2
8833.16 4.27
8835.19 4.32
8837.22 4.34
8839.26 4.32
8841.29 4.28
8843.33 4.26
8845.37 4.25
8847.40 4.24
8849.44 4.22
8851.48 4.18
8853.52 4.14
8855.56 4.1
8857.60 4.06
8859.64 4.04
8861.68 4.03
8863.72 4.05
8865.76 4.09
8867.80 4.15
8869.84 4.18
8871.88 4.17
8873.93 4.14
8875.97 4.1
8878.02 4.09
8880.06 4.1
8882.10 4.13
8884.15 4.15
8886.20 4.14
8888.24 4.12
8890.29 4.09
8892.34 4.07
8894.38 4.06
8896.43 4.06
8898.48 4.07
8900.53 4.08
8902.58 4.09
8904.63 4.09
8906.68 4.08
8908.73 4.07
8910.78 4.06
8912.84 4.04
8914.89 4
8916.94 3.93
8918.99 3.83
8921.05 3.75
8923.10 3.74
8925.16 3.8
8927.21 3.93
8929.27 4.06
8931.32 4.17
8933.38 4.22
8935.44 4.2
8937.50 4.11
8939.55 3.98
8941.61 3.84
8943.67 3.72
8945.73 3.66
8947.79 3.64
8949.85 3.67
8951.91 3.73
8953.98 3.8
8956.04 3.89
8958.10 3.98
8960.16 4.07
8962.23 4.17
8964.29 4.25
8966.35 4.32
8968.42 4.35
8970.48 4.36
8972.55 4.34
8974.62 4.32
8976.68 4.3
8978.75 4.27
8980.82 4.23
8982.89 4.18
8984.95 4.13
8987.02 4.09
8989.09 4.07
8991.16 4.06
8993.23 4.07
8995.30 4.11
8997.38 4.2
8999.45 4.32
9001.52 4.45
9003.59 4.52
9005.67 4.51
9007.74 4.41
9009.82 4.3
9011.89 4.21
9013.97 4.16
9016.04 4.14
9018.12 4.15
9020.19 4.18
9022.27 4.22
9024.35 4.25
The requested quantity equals 0.85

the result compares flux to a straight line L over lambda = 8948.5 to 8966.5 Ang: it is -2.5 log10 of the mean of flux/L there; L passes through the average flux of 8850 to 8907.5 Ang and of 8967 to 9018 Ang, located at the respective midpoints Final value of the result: 0.06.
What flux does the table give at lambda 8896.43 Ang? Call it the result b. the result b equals 4.06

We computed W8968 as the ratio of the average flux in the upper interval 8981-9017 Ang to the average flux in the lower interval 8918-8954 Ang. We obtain 1.1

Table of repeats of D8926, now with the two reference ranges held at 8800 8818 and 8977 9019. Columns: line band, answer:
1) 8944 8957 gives 1.44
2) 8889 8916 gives 0.63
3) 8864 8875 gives 0.00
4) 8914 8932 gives 1.17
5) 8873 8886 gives 0.09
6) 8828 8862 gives -0.65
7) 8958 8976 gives -0.20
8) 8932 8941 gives 0.15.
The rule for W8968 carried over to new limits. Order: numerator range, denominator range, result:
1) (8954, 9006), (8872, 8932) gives 1.04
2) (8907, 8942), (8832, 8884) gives 0.96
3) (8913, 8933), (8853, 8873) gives 0.96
